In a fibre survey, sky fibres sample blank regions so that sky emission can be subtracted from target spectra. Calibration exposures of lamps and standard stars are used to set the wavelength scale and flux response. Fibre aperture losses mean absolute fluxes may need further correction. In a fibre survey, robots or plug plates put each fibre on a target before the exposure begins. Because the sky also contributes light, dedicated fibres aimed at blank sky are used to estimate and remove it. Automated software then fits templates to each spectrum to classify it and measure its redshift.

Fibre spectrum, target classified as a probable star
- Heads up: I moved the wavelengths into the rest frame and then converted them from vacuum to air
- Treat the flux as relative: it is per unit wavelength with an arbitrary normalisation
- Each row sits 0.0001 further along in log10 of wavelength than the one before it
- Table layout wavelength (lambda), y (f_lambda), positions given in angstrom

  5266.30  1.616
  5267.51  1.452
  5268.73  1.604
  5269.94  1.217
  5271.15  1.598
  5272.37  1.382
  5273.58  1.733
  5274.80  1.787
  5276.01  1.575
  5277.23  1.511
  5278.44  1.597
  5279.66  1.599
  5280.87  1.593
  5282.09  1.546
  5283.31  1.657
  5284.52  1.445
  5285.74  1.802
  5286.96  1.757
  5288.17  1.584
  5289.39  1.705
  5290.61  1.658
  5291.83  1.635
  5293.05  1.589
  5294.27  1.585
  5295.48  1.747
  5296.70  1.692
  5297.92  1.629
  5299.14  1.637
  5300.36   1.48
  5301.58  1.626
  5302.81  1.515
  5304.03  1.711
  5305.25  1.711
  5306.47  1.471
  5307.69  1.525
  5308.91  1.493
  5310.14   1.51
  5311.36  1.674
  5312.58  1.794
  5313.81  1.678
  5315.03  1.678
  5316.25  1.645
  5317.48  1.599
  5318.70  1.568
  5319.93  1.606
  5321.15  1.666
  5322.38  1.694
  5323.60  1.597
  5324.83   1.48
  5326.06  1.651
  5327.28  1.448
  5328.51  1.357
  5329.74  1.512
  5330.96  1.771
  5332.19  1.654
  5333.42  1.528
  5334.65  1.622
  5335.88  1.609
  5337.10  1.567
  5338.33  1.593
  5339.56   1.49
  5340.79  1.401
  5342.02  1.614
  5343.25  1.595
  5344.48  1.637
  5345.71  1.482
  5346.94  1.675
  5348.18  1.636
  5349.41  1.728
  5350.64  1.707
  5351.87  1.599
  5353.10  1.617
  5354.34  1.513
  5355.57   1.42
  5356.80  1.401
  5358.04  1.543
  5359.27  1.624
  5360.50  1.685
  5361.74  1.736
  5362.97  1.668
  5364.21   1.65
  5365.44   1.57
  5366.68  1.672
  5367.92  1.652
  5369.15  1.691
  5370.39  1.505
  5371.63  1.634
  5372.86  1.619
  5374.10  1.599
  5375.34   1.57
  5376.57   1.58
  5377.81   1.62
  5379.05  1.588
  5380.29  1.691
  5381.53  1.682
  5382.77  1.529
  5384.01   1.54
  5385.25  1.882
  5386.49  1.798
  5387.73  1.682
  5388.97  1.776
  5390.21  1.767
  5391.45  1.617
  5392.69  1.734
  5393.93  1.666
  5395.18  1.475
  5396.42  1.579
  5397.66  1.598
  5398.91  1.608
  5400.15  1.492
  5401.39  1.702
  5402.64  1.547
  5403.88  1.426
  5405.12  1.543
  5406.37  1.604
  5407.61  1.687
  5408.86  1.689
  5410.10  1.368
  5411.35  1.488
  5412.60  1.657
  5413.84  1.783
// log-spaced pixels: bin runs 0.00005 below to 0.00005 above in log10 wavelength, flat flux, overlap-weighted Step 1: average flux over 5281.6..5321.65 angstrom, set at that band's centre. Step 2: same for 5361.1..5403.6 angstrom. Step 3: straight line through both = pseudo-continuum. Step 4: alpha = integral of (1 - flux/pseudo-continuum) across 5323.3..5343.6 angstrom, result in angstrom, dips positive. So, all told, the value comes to 0.9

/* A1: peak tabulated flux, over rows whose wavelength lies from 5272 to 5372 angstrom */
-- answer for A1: 1.802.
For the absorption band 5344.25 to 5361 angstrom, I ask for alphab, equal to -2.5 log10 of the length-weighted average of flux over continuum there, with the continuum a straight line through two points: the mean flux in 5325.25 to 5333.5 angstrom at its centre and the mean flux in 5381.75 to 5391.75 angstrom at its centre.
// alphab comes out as 0.019 mag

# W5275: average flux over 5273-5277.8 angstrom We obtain 1.65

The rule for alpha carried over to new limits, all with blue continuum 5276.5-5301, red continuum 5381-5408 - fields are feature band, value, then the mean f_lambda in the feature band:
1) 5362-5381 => 0.1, 1.62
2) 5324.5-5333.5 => 0.4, 1.55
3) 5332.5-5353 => 0.4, 1.59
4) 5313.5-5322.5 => -0.1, 1.64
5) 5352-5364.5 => 0.3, 1.58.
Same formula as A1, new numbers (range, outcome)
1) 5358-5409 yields 1.882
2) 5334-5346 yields 1.637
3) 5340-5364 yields 1.736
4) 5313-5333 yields 1.771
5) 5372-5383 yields 1.691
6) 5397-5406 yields 1.702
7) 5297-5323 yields 1.794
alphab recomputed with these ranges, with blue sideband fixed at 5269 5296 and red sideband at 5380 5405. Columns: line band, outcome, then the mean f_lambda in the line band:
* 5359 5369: -0.02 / 1.66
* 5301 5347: 0.02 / 1.59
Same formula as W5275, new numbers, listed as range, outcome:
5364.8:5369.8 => 1.65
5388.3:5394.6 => 1.71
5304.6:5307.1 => 1.6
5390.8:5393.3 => 1.68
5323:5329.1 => 1.51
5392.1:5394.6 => 1.69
